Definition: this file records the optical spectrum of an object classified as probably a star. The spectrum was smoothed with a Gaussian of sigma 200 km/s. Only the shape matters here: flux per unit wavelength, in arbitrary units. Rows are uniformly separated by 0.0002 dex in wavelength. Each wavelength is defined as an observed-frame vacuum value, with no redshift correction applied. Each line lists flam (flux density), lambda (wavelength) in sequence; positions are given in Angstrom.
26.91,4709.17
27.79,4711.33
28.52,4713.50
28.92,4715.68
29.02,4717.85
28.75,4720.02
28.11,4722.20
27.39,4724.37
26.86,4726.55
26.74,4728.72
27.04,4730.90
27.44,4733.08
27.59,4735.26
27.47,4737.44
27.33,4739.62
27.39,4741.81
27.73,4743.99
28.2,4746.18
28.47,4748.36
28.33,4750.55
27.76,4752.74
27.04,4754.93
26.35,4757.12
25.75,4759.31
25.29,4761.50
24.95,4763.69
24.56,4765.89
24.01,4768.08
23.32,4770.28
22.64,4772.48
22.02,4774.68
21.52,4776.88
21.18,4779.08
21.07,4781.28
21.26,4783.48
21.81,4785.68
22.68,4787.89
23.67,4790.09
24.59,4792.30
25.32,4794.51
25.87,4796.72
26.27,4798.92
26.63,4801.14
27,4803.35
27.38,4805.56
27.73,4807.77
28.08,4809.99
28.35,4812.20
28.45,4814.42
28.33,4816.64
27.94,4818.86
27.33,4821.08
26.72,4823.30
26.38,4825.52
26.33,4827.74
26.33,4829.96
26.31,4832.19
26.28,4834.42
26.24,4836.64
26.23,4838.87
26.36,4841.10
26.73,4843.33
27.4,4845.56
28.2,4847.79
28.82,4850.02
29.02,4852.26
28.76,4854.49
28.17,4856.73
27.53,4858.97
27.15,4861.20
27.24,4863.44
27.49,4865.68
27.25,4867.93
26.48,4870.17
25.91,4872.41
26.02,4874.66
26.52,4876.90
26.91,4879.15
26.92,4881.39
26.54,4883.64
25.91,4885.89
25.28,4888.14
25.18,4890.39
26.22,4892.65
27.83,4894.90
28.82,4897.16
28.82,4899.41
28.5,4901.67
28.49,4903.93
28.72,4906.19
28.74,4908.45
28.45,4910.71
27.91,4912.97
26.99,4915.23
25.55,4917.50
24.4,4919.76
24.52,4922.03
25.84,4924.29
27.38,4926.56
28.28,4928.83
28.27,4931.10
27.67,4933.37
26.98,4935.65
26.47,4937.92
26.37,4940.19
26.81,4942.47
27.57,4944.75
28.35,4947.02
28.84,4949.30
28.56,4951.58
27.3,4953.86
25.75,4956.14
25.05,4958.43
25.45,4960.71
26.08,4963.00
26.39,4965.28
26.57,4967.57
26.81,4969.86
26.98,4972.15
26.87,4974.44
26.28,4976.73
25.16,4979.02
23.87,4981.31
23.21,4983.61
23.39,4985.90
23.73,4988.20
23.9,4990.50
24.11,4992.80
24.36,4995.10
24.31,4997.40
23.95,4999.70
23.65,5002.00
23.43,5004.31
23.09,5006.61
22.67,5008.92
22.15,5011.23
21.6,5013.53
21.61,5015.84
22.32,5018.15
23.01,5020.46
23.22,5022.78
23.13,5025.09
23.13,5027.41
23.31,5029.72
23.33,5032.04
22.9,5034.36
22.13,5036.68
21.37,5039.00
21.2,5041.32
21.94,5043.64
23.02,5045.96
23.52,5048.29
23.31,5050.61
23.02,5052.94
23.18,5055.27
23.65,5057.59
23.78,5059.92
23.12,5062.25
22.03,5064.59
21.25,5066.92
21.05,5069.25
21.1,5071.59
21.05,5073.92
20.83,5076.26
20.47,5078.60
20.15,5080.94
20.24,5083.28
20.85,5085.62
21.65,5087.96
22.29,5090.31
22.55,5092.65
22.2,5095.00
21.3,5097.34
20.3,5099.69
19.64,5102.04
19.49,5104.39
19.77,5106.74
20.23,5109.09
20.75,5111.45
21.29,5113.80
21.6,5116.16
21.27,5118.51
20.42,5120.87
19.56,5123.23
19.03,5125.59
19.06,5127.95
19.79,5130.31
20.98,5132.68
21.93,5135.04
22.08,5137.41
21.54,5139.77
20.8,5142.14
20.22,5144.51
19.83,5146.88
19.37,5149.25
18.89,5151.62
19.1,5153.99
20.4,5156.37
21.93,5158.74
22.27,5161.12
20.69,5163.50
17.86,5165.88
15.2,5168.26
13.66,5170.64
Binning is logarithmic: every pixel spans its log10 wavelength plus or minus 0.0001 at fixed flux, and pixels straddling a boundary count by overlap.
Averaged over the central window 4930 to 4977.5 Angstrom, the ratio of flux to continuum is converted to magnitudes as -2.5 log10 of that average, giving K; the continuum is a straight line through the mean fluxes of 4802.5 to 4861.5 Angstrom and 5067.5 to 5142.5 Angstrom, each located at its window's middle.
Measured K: -0.10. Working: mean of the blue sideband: 27.4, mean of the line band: 26.9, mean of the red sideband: 20.8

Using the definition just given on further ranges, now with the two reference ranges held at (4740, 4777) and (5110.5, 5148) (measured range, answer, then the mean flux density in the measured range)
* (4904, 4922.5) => -0.15 mag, 27.1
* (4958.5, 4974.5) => -0.15 mag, 26.3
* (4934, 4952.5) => -0.18 mag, 27.5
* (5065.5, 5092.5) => 0.01 mag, 21.1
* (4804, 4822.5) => -0.12 mag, 27.9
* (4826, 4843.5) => -0.07 mag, 26.3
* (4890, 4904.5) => -0.17 mag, 27.8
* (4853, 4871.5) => -0.13 mag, 27.5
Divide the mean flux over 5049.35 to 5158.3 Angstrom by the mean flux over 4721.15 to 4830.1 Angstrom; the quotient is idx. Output 0.81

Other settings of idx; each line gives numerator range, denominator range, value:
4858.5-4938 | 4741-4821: 1.06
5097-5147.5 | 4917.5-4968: 0.77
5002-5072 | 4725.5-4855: 0.87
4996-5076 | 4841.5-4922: 0.83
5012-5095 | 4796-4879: 0.82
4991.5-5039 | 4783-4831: 0.88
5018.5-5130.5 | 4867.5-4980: 0.80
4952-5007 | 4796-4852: 0.92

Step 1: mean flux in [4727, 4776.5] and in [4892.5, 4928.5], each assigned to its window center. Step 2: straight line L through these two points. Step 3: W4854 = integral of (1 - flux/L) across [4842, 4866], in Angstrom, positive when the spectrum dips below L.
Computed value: -0.81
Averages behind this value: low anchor 26.2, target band 27.9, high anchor 27.4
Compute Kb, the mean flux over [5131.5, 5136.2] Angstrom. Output 21.5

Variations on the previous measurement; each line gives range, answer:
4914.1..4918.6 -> 26.2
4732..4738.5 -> 27.5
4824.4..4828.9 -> 26.4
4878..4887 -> 26.6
